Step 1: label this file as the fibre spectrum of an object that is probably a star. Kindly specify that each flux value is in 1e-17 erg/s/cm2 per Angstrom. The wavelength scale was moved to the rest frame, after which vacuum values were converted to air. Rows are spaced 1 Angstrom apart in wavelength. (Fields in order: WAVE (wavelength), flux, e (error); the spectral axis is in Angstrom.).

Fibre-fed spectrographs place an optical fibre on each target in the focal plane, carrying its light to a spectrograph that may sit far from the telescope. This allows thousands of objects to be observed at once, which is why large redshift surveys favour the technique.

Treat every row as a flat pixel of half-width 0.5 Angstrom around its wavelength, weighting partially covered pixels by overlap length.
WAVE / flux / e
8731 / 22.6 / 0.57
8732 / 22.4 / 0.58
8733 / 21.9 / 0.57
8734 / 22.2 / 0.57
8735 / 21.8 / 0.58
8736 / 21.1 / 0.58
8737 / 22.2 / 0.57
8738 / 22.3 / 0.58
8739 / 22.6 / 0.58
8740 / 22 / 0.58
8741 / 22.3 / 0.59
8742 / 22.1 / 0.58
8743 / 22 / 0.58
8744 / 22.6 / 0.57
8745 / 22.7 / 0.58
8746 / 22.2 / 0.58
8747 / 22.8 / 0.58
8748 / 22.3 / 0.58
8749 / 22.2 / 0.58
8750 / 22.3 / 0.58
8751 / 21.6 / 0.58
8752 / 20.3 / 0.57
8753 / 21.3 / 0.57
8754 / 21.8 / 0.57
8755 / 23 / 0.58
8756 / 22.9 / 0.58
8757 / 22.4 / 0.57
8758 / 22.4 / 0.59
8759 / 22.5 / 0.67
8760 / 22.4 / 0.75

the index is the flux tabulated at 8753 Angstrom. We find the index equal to 21.3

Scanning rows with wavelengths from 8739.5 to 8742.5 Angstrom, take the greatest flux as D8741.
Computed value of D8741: 22.3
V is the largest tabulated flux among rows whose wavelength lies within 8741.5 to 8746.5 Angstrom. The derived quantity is 22.7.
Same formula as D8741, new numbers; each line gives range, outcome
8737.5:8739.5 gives 22.6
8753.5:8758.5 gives 23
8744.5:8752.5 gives 22.8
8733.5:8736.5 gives 22.2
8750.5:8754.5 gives 21.8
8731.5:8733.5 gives 22.4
